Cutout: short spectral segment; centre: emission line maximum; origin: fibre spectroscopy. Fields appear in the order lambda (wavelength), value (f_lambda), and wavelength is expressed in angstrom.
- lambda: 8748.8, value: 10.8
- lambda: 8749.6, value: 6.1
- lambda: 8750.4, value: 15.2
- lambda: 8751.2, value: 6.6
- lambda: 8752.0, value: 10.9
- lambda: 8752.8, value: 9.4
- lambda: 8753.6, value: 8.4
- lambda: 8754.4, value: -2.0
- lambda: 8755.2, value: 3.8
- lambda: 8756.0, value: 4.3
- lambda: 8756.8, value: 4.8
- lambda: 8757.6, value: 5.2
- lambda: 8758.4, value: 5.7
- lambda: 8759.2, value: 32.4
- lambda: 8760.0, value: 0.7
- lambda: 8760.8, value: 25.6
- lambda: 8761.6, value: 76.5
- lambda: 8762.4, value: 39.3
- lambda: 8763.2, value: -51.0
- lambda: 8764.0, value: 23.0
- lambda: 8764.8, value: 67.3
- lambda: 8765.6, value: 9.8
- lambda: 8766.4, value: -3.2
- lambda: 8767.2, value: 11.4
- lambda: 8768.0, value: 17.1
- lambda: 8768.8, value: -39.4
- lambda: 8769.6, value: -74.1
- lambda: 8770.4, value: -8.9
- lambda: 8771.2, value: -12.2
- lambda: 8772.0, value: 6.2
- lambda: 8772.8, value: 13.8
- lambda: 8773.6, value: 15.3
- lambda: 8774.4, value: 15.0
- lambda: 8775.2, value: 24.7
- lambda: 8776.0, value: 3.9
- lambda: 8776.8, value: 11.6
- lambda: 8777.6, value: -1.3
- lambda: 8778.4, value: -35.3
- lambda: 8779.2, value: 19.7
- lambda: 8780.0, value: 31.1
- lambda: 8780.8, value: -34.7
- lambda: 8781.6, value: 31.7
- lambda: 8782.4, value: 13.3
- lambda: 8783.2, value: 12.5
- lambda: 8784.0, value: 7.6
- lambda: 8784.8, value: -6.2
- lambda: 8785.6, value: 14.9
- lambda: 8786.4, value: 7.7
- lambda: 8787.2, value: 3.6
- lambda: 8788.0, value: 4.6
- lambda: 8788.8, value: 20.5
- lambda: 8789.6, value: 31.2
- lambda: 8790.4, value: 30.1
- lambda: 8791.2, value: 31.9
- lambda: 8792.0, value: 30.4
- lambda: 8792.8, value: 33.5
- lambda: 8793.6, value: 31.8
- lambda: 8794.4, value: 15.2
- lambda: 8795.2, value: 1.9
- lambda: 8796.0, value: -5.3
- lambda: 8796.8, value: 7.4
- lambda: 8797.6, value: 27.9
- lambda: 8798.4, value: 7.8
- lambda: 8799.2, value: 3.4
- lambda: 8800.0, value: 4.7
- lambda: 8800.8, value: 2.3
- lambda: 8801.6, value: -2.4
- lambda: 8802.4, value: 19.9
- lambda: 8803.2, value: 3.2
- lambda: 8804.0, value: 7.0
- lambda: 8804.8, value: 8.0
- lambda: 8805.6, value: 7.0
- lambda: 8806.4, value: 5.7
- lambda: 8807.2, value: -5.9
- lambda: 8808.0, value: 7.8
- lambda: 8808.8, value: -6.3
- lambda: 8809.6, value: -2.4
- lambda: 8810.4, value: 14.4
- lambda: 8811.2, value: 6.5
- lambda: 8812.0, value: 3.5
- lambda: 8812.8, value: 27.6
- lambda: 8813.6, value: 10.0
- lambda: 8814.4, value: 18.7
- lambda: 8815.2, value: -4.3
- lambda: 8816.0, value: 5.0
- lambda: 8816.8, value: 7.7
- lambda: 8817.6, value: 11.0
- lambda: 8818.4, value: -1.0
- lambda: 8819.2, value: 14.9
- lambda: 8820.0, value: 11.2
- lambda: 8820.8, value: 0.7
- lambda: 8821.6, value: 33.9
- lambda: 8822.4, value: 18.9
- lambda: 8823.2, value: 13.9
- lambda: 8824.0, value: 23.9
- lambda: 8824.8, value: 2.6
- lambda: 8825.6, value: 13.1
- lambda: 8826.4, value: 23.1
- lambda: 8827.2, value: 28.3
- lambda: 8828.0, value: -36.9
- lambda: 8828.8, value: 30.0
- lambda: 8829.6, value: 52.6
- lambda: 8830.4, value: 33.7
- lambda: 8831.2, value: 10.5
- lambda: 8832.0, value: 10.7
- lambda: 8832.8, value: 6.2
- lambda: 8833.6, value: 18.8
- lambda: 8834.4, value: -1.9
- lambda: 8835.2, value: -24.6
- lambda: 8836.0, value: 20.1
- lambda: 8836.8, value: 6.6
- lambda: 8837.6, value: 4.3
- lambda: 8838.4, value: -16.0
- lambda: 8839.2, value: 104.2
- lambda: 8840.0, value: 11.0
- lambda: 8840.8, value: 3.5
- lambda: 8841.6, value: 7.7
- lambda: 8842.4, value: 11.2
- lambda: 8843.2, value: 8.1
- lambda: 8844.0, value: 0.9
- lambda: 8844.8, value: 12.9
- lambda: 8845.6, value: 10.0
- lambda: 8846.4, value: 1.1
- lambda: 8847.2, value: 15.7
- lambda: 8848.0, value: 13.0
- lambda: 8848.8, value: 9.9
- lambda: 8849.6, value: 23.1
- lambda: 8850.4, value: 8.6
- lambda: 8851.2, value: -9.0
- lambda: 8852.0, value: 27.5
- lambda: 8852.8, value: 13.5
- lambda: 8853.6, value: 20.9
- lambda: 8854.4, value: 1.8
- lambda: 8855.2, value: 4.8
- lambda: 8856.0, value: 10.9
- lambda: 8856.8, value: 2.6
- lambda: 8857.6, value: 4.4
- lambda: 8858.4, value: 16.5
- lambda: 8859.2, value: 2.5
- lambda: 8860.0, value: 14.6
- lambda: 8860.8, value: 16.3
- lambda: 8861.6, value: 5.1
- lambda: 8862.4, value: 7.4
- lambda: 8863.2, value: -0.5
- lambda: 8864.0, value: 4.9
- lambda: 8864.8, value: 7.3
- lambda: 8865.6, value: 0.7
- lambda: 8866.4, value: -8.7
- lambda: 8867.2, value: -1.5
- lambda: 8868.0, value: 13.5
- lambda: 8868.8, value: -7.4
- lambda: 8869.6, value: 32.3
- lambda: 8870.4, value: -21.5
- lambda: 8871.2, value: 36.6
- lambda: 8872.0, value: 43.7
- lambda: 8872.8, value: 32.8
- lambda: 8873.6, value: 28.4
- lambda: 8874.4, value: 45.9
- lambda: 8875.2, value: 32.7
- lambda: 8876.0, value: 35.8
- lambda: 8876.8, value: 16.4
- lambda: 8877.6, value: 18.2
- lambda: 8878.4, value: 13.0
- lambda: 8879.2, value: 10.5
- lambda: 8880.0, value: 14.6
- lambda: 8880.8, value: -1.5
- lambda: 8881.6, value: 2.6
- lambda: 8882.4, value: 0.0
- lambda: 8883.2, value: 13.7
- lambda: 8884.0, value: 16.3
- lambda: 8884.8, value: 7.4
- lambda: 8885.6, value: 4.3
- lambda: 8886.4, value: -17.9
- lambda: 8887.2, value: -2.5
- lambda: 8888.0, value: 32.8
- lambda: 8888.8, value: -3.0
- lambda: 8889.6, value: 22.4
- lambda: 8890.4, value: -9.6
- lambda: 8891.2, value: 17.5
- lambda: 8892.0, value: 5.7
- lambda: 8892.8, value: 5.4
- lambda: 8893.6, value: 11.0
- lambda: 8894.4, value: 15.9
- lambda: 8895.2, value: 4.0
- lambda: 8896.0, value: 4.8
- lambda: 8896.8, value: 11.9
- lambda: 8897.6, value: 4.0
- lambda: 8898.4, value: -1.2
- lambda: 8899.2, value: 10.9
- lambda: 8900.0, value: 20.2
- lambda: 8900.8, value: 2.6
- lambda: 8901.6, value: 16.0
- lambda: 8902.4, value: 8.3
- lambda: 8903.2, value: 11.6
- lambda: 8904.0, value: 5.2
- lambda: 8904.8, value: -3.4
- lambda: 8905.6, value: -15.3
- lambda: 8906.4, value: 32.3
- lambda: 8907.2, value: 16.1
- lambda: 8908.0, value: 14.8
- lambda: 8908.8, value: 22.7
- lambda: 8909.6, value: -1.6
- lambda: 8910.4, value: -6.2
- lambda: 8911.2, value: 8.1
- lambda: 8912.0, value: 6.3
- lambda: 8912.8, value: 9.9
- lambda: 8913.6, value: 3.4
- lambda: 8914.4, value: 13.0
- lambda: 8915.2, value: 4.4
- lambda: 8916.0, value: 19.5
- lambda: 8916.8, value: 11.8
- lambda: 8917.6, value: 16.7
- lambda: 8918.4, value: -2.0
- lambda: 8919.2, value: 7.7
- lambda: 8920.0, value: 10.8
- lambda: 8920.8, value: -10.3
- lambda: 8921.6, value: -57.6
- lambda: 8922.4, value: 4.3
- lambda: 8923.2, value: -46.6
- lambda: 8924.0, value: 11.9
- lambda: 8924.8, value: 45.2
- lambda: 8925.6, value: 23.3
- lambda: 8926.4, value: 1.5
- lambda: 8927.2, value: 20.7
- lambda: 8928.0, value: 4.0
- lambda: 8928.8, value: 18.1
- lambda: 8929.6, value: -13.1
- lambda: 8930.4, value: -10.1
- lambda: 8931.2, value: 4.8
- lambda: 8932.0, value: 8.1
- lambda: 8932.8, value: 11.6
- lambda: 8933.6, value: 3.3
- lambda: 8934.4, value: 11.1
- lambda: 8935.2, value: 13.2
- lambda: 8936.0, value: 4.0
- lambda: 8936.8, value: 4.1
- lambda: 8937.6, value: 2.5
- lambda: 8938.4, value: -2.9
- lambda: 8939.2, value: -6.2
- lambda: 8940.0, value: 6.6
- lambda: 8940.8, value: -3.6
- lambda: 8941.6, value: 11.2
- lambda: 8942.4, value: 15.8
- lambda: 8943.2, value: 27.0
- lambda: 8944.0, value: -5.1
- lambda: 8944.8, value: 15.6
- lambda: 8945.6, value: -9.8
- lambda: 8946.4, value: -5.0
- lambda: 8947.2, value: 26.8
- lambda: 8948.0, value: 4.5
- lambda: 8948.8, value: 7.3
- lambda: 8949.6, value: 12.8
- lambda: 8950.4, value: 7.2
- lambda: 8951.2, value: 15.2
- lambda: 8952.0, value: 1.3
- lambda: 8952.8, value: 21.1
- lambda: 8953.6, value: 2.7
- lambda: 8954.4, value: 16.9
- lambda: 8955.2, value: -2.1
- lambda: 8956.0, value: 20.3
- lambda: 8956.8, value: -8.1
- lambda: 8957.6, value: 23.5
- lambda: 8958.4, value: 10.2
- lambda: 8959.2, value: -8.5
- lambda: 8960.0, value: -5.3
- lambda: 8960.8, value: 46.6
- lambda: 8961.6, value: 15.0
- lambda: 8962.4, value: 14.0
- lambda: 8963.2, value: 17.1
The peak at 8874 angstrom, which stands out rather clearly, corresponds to H-beta 4861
